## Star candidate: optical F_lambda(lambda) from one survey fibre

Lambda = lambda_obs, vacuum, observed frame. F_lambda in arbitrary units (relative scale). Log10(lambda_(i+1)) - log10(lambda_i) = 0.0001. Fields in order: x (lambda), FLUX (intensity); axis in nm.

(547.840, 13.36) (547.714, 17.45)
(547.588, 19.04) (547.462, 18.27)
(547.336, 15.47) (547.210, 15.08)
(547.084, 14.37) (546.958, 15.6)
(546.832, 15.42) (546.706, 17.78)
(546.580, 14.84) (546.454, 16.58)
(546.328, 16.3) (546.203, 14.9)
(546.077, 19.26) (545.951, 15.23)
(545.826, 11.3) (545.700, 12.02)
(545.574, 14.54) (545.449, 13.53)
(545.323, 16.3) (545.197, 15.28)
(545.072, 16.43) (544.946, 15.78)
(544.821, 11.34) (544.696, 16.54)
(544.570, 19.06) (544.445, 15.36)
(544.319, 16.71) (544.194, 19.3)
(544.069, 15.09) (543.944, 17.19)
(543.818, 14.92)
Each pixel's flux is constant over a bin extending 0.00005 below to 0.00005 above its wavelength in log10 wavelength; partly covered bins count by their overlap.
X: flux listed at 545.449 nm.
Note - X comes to 13.53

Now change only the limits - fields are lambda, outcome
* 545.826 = 11.3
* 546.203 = 14.9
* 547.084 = 14.37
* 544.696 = 16.54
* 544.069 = 15.09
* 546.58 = 14.84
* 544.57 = 19.06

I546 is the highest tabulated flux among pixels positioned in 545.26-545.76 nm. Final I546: 16.3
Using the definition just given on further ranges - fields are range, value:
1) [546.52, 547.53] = 18.27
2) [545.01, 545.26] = 16.43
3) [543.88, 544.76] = 19.3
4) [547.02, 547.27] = 15.08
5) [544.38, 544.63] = 19.06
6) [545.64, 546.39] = 19.26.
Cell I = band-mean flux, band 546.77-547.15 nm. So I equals 15.1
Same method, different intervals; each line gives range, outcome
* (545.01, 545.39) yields 16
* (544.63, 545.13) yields 15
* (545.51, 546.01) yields 13.3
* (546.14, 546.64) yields 15.7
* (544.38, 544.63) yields 17.2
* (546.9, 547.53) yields 15.8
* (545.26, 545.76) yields 14.1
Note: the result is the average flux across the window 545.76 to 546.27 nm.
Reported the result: 15.2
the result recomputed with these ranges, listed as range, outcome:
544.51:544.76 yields 17.7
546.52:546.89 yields 16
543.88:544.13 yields 16.1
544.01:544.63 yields 17.1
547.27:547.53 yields 16.9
